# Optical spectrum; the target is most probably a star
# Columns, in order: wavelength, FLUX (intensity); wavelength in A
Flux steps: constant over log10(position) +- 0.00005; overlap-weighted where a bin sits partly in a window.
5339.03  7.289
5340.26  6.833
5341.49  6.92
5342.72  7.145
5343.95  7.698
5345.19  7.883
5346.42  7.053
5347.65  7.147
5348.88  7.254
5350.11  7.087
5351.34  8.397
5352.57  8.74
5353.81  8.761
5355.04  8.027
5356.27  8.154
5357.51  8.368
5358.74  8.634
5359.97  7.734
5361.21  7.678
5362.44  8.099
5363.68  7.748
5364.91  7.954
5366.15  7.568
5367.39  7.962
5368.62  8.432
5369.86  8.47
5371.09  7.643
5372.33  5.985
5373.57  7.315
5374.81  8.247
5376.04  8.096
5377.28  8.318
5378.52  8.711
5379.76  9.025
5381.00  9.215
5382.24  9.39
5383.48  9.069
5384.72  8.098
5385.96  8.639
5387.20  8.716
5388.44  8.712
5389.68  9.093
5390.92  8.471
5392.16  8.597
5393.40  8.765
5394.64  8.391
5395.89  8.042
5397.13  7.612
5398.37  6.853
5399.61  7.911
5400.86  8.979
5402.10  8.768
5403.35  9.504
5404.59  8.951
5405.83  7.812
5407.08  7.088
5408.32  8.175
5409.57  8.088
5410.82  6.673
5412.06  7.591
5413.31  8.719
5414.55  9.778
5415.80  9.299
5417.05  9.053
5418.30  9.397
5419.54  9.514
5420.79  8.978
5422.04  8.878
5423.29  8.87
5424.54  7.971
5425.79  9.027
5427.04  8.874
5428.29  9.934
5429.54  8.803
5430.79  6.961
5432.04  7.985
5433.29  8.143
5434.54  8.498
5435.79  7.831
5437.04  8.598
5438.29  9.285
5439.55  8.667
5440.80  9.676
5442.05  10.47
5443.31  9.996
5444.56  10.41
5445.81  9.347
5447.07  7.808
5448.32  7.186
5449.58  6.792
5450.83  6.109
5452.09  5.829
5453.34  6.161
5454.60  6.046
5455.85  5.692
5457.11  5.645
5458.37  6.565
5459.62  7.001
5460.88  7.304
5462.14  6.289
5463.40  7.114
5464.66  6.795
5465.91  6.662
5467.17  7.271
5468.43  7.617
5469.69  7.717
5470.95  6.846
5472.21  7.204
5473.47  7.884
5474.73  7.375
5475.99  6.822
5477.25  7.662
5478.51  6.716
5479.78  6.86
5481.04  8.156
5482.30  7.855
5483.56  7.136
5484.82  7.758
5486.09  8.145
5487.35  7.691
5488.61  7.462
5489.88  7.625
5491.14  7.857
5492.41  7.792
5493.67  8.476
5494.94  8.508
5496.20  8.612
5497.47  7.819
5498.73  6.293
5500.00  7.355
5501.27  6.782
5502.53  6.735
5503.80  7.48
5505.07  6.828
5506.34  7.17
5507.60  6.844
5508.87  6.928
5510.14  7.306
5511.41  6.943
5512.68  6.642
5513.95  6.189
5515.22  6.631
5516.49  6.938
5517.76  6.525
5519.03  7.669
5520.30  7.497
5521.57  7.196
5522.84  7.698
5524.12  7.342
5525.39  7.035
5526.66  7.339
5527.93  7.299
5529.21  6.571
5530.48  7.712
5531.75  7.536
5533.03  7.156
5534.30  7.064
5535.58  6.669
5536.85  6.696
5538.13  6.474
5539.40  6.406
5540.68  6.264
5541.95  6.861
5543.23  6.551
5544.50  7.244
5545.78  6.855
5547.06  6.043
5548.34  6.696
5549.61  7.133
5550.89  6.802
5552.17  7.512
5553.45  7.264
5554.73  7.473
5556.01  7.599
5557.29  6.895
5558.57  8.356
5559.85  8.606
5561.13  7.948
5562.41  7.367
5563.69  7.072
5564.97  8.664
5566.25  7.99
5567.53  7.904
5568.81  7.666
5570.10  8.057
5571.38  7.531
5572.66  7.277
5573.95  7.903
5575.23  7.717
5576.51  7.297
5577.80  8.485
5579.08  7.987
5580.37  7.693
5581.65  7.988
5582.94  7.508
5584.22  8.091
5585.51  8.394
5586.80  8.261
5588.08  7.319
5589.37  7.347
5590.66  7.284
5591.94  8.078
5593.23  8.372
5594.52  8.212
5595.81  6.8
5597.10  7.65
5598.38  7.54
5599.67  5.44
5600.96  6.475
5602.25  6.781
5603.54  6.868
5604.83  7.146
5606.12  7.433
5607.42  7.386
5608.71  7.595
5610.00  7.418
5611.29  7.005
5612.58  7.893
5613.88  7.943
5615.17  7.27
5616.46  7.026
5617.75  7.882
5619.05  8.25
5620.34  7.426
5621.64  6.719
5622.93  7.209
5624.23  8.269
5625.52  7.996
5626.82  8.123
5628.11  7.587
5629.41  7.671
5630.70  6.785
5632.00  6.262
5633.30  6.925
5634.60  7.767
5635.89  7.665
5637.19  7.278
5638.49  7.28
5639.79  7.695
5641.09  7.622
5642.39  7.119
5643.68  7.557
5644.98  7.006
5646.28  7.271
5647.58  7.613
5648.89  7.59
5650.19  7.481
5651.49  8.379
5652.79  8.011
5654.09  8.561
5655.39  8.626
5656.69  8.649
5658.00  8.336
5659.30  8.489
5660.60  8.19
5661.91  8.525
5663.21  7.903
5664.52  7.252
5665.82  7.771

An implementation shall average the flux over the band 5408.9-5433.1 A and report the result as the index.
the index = 8.64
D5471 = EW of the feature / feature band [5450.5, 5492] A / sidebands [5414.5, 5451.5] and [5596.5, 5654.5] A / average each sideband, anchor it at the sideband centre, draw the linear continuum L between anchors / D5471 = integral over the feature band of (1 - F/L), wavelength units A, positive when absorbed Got 6.8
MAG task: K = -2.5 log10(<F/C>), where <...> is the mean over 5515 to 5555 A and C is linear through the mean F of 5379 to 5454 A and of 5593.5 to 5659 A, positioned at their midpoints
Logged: 0.13 mag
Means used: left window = 8.48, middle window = 7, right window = 7.5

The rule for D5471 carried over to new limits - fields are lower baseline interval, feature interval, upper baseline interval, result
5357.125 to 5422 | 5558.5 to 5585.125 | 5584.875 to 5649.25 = -0.9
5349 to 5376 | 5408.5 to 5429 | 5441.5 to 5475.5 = -3.3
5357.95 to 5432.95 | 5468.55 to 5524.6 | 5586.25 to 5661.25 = 4.7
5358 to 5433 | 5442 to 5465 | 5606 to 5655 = 2.7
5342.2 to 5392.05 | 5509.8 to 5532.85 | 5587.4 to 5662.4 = 2.0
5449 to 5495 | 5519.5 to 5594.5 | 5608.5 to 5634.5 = -1.2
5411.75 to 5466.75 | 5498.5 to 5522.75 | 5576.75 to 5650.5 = 2.7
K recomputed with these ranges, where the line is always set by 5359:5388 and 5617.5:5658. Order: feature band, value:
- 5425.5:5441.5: -0.075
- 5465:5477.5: 0.099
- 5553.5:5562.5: 0.008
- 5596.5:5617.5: 0.073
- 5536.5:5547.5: 0.185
